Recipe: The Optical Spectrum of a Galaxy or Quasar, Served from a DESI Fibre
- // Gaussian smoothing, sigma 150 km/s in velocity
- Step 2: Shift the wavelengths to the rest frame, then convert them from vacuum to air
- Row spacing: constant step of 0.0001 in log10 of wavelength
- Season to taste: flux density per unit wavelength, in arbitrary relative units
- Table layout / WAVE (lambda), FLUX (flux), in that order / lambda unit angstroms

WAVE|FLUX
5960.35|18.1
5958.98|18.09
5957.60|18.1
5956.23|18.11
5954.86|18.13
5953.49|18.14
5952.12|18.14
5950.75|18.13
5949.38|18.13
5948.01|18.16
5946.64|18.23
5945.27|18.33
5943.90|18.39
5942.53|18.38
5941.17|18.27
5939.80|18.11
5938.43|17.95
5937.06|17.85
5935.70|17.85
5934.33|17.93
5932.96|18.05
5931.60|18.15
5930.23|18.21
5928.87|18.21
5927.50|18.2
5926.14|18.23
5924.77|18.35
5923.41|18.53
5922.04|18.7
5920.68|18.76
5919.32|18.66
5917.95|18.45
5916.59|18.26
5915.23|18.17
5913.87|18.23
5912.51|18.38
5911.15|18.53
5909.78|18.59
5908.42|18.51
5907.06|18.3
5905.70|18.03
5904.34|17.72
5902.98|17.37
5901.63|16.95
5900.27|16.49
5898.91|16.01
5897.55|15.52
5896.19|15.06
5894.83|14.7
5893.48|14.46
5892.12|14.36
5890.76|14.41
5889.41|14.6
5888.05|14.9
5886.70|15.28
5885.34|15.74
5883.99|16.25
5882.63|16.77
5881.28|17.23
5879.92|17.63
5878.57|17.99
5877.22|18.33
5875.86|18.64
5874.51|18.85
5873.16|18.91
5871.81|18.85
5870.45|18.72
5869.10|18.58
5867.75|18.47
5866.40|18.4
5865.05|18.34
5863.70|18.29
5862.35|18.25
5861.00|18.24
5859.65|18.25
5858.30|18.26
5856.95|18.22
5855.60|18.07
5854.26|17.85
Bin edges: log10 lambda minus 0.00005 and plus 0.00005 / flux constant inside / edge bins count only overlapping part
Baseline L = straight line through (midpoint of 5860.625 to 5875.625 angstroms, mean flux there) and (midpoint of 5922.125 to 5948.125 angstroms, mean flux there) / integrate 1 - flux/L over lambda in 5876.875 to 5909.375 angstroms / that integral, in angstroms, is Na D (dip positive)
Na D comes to 3.6 angstroms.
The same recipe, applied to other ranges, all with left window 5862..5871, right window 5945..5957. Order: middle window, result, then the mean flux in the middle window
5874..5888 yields 1.0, 17.1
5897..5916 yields 0.7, 17.6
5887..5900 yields 2.4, 15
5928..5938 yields 0.1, 18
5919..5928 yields -0.1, 18.5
